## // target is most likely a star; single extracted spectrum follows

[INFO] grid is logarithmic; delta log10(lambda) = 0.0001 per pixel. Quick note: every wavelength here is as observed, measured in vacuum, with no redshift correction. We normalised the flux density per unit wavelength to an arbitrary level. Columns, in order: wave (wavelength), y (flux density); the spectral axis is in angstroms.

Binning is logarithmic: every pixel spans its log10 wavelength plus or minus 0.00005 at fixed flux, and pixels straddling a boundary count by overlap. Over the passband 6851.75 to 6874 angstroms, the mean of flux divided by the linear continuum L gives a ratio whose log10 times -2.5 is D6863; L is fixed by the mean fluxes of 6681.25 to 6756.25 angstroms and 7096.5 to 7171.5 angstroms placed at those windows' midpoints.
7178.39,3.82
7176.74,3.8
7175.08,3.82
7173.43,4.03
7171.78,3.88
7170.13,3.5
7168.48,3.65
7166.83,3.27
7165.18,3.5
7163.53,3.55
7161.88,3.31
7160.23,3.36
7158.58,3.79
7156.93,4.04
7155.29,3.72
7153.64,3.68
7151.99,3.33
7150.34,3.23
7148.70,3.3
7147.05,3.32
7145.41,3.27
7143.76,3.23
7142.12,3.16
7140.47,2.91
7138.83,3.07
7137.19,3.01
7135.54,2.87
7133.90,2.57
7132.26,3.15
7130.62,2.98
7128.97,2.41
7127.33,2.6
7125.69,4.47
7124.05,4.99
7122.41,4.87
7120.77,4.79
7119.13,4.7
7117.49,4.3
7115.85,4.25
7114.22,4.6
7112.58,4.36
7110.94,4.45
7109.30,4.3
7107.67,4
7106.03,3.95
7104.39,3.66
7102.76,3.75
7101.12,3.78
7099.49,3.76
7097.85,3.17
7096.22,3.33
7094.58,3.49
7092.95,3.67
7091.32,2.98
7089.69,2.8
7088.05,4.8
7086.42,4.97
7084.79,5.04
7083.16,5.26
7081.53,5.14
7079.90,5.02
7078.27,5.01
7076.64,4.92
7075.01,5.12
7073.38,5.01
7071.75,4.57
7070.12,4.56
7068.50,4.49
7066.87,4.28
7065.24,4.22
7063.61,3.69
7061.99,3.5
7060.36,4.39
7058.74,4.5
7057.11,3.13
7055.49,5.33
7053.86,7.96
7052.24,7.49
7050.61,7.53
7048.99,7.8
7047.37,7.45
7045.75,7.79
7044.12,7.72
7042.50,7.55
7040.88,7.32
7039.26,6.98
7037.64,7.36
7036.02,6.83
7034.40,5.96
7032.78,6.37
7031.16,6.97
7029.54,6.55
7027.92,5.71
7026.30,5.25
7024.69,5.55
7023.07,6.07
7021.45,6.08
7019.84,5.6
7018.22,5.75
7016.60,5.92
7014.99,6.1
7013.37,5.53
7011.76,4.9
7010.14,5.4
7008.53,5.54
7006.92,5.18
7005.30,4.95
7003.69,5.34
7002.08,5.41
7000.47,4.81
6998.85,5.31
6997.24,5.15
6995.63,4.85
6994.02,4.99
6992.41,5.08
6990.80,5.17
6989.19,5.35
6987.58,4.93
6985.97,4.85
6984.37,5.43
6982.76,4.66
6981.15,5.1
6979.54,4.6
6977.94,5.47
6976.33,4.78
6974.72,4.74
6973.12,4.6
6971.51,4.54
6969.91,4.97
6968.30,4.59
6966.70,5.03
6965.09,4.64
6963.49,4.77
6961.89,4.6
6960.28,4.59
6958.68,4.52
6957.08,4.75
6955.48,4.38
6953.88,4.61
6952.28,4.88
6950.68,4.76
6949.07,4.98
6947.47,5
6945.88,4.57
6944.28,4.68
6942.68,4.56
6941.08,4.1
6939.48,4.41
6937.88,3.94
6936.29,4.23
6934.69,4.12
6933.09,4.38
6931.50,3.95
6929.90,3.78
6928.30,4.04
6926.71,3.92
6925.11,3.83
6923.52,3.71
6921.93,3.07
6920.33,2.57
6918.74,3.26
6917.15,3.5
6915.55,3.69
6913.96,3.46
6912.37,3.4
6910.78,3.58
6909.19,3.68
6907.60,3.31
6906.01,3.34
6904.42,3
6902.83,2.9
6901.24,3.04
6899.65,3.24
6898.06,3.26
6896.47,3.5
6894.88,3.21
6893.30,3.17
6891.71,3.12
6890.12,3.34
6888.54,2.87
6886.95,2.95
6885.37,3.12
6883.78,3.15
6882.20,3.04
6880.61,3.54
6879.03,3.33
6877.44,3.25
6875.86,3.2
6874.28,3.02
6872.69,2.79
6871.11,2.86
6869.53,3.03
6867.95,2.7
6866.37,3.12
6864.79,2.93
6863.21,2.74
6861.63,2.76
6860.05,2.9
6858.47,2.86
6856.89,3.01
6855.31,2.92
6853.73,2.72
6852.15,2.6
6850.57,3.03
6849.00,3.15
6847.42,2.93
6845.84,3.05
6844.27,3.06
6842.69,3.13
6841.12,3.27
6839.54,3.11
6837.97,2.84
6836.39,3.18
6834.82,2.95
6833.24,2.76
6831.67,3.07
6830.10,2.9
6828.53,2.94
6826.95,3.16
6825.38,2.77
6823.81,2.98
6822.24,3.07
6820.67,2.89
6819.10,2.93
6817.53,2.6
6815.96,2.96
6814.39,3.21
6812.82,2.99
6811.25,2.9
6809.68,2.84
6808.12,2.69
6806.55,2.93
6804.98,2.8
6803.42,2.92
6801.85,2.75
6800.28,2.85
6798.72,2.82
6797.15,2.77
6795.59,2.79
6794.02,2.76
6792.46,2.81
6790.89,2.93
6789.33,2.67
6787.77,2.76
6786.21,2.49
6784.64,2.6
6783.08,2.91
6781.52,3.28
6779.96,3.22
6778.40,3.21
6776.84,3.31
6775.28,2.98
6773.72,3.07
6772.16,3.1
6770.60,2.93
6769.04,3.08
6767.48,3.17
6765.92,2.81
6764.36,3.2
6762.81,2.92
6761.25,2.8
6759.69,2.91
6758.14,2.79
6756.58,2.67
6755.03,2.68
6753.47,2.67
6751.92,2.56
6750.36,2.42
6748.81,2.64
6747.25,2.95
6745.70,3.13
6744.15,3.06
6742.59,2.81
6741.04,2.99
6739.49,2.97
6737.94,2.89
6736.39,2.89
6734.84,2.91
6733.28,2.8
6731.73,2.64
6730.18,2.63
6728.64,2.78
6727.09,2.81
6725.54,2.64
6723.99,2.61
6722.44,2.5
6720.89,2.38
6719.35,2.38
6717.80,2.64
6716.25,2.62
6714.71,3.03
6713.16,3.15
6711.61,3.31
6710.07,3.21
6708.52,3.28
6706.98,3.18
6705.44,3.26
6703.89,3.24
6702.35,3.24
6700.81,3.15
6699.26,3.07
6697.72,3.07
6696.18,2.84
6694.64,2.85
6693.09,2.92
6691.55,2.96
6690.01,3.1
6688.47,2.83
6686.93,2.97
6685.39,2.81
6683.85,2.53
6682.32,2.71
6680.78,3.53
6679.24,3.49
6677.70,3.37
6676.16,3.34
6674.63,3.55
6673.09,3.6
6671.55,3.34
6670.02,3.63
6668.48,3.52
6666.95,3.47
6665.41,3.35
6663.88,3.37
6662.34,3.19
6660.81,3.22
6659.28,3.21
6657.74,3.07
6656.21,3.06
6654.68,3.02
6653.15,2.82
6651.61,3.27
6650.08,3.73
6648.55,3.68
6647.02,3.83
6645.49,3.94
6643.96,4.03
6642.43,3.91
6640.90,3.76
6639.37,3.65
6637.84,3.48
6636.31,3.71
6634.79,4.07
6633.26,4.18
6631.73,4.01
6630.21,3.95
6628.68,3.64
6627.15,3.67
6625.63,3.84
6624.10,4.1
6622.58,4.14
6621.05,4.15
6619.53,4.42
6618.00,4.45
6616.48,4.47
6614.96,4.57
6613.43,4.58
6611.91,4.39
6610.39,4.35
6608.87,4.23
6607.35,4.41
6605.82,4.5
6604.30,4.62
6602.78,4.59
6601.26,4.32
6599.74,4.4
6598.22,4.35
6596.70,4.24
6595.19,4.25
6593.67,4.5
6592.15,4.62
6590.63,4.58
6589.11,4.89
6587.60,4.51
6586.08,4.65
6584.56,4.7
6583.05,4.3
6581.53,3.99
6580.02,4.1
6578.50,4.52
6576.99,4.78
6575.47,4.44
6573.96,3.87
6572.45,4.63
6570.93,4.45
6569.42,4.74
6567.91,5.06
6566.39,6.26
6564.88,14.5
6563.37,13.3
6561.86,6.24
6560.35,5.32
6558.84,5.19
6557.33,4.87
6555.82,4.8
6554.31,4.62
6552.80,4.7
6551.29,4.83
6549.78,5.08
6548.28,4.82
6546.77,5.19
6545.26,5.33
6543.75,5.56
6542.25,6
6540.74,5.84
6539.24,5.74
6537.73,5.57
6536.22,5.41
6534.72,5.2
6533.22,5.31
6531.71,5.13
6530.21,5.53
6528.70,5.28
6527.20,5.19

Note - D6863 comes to 0.10 mag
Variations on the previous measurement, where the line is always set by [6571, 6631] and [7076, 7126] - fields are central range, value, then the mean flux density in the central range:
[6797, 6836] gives 0.43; 2.9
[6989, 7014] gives -0.20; 5.18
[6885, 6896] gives 0.35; 3.12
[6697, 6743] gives 0.43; 2.9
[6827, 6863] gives 0.41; 2.96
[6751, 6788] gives 0.43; 2.92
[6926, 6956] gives -0.02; 4.39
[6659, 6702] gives 0.34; 3.18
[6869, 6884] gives 0.35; 3.12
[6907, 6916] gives 0.22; 3.52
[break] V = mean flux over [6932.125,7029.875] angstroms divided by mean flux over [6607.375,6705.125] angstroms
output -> 1.41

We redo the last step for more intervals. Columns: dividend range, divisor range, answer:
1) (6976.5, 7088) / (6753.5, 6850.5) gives 1.89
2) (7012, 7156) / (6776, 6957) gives 1.45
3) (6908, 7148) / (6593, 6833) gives 1.45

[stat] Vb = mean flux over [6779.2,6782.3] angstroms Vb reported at 3.25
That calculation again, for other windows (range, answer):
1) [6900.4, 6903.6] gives 2.97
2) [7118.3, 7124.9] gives 4.83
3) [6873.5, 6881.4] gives 3.27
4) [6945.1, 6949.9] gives 4.85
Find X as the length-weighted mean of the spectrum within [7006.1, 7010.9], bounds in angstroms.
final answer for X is 5.37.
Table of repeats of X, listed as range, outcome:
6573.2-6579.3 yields 4.4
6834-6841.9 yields 3.07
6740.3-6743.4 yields 2.9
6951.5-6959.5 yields 4.63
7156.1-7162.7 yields 3.63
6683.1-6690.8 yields 2.85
